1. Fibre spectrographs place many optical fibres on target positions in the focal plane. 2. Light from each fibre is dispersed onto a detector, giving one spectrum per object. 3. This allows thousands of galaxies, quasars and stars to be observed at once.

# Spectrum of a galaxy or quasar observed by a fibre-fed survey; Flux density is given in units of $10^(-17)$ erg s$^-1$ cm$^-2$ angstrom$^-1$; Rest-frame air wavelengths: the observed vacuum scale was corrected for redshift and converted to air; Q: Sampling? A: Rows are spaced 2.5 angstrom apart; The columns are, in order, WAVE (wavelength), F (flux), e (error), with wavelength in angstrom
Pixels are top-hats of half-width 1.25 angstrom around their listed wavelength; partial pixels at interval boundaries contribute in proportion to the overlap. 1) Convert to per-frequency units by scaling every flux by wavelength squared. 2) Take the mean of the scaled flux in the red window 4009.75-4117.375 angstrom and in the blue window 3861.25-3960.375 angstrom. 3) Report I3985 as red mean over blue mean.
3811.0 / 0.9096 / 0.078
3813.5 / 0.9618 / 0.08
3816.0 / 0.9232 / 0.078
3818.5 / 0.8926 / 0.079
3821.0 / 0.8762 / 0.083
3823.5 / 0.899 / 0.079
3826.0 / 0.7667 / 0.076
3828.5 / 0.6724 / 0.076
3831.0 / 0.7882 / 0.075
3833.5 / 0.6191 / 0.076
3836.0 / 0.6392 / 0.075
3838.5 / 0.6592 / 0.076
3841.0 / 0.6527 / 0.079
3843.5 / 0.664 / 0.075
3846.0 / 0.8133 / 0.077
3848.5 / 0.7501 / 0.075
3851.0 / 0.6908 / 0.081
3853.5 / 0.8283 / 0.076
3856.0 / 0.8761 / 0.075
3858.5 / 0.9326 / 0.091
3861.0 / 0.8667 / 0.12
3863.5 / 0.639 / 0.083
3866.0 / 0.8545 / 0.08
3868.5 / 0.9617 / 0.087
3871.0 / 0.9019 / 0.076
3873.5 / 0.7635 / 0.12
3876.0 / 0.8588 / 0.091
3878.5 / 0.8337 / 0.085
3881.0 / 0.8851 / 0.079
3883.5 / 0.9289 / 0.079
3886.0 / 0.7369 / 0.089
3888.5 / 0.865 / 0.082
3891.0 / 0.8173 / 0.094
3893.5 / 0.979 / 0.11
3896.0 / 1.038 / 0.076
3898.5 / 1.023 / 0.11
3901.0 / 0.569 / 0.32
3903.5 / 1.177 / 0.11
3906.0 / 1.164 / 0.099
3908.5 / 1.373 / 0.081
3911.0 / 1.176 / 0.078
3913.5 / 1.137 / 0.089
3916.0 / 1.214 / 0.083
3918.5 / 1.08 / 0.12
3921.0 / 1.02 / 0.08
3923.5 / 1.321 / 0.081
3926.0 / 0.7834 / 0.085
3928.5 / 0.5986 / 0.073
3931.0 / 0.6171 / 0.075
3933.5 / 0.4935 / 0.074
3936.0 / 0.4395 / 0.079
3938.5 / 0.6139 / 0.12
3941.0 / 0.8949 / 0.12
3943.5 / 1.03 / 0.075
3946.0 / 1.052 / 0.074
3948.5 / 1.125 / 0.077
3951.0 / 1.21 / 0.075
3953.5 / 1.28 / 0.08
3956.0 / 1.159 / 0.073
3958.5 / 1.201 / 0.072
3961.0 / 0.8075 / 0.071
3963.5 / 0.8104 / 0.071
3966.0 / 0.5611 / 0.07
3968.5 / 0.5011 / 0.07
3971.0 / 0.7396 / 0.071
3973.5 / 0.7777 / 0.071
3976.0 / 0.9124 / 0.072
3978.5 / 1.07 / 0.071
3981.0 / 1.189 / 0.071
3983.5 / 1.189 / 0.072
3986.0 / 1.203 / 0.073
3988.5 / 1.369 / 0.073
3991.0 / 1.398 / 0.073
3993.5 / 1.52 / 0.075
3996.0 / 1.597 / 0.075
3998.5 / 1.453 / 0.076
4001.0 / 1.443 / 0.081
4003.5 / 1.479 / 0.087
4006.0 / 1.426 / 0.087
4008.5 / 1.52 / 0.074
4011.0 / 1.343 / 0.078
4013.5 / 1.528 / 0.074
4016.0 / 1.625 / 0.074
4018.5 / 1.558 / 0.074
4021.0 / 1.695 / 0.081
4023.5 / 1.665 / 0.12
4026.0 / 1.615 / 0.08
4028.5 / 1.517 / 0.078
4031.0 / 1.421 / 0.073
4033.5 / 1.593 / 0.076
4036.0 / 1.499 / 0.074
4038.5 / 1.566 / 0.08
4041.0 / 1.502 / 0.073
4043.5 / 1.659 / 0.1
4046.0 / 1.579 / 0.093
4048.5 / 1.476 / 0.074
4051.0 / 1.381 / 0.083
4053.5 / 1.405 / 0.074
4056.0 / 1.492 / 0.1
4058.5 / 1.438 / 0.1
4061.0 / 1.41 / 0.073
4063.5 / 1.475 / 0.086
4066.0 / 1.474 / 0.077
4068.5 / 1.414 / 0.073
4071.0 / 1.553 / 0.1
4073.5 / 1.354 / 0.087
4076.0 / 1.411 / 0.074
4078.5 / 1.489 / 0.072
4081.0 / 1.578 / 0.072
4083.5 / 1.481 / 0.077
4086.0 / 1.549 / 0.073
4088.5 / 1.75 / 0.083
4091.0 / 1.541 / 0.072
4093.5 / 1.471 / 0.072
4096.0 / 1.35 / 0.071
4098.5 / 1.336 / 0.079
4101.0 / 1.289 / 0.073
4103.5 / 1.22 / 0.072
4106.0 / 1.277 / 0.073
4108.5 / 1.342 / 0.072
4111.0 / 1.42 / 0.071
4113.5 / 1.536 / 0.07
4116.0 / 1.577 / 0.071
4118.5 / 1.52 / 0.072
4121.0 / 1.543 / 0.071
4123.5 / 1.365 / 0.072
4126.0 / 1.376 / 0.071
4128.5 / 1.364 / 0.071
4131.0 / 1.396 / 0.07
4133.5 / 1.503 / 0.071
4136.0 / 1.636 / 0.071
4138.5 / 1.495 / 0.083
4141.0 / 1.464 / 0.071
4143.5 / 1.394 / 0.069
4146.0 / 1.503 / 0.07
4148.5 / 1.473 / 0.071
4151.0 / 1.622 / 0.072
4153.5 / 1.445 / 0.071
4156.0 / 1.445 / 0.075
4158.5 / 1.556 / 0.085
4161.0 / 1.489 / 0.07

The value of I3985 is 1.7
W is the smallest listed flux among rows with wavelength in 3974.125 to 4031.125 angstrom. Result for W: 0.9124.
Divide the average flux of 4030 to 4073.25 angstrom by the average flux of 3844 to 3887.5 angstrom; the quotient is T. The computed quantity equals 1.8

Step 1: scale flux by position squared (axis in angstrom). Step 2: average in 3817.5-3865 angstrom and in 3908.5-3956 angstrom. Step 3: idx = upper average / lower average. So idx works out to 1.32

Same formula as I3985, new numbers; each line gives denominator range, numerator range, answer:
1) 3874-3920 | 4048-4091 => 1.63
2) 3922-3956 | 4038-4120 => 1.76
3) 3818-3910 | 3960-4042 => 1.66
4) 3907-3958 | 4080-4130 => 1.60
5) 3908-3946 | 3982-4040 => 1.70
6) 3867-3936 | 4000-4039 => 1.75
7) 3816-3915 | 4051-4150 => 1.89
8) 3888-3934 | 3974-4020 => 1.46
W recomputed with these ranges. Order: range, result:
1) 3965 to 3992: 0.5011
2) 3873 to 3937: 0.4395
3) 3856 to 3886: 0.639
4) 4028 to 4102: 1.289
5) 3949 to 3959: 1.159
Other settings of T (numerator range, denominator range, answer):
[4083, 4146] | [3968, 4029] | 1.08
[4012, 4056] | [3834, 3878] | 1.97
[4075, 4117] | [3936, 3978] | 1.60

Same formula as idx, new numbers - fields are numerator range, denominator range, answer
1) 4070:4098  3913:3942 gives 1.92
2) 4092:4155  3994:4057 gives 0.99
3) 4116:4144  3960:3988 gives 1.76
